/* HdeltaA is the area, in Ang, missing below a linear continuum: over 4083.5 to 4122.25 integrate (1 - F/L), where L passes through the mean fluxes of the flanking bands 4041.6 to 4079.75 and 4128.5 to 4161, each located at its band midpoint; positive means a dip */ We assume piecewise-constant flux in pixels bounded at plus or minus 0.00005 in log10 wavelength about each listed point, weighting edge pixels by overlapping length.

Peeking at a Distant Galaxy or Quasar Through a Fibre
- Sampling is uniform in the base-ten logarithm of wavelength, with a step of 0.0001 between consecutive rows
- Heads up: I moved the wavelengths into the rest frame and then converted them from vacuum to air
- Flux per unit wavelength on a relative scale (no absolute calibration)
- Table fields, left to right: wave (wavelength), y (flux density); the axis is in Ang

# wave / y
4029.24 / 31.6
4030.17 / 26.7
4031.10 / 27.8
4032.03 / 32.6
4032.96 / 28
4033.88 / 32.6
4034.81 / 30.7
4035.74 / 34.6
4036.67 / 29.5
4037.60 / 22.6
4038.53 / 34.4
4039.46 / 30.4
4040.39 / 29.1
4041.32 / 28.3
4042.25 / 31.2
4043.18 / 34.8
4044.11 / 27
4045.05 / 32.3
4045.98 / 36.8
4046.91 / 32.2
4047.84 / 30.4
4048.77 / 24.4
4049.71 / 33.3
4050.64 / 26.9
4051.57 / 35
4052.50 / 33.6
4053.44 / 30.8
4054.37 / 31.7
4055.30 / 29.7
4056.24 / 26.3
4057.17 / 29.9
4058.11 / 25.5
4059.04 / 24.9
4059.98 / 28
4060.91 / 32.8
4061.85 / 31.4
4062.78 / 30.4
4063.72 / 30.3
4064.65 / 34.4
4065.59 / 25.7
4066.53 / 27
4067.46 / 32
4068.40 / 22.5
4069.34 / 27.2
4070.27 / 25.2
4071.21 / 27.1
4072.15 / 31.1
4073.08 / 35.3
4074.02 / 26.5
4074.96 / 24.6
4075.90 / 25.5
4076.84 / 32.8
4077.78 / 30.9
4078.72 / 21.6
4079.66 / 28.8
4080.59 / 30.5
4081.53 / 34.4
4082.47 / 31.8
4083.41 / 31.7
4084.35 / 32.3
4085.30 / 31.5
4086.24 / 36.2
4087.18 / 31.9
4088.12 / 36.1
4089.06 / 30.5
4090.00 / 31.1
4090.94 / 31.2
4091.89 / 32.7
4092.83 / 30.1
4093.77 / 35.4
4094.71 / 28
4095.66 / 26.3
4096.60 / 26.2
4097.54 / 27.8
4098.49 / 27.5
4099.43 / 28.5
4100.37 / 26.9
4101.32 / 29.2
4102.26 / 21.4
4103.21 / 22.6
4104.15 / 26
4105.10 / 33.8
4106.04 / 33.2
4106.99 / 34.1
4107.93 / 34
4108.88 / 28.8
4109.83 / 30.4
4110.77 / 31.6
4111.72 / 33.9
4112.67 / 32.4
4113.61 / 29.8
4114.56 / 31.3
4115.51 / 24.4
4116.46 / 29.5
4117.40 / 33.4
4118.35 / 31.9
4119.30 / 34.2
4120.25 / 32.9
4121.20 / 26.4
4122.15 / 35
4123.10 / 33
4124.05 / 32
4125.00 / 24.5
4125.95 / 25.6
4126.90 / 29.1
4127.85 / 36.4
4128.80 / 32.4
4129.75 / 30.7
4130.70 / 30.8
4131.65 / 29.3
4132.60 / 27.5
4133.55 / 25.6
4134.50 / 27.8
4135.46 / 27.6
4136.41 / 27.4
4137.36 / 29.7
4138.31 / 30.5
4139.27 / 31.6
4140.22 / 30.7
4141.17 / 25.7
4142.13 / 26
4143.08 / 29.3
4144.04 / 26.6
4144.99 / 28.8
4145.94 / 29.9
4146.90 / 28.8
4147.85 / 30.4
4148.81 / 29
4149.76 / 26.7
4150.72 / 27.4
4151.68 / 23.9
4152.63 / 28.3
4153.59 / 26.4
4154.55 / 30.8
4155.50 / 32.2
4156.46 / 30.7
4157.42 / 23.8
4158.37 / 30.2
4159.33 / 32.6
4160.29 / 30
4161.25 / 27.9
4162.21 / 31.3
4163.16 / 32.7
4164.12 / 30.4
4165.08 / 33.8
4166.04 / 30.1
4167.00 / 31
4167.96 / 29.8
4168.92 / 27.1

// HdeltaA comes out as -1.8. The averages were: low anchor 29.5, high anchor 28.8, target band 30.5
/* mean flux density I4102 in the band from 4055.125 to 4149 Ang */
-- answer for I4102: 29.6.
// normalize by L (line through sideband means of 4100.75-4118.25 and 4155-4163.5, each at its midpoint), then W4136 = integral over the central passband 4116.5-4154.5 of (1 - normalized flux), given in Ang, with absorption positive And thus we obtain 1.0 Ang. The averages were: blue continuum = 30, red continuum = 30.1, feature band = 29.3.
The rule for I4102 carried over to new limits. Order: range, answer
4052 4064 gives 29.6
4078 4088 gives 31.2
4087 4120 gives 30.2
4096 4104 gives 26.3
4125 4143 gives 29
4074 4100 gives 30.1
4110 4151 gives 29.7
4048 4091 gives 29.8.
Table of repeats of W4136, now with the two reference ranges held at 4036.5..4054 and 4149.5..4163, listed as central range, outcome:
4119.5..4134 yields -0.4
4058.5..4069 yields 0.5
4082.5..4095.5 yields -0.9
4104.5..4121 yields -1.1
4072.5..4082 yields 0.3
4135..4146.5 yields 0.2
